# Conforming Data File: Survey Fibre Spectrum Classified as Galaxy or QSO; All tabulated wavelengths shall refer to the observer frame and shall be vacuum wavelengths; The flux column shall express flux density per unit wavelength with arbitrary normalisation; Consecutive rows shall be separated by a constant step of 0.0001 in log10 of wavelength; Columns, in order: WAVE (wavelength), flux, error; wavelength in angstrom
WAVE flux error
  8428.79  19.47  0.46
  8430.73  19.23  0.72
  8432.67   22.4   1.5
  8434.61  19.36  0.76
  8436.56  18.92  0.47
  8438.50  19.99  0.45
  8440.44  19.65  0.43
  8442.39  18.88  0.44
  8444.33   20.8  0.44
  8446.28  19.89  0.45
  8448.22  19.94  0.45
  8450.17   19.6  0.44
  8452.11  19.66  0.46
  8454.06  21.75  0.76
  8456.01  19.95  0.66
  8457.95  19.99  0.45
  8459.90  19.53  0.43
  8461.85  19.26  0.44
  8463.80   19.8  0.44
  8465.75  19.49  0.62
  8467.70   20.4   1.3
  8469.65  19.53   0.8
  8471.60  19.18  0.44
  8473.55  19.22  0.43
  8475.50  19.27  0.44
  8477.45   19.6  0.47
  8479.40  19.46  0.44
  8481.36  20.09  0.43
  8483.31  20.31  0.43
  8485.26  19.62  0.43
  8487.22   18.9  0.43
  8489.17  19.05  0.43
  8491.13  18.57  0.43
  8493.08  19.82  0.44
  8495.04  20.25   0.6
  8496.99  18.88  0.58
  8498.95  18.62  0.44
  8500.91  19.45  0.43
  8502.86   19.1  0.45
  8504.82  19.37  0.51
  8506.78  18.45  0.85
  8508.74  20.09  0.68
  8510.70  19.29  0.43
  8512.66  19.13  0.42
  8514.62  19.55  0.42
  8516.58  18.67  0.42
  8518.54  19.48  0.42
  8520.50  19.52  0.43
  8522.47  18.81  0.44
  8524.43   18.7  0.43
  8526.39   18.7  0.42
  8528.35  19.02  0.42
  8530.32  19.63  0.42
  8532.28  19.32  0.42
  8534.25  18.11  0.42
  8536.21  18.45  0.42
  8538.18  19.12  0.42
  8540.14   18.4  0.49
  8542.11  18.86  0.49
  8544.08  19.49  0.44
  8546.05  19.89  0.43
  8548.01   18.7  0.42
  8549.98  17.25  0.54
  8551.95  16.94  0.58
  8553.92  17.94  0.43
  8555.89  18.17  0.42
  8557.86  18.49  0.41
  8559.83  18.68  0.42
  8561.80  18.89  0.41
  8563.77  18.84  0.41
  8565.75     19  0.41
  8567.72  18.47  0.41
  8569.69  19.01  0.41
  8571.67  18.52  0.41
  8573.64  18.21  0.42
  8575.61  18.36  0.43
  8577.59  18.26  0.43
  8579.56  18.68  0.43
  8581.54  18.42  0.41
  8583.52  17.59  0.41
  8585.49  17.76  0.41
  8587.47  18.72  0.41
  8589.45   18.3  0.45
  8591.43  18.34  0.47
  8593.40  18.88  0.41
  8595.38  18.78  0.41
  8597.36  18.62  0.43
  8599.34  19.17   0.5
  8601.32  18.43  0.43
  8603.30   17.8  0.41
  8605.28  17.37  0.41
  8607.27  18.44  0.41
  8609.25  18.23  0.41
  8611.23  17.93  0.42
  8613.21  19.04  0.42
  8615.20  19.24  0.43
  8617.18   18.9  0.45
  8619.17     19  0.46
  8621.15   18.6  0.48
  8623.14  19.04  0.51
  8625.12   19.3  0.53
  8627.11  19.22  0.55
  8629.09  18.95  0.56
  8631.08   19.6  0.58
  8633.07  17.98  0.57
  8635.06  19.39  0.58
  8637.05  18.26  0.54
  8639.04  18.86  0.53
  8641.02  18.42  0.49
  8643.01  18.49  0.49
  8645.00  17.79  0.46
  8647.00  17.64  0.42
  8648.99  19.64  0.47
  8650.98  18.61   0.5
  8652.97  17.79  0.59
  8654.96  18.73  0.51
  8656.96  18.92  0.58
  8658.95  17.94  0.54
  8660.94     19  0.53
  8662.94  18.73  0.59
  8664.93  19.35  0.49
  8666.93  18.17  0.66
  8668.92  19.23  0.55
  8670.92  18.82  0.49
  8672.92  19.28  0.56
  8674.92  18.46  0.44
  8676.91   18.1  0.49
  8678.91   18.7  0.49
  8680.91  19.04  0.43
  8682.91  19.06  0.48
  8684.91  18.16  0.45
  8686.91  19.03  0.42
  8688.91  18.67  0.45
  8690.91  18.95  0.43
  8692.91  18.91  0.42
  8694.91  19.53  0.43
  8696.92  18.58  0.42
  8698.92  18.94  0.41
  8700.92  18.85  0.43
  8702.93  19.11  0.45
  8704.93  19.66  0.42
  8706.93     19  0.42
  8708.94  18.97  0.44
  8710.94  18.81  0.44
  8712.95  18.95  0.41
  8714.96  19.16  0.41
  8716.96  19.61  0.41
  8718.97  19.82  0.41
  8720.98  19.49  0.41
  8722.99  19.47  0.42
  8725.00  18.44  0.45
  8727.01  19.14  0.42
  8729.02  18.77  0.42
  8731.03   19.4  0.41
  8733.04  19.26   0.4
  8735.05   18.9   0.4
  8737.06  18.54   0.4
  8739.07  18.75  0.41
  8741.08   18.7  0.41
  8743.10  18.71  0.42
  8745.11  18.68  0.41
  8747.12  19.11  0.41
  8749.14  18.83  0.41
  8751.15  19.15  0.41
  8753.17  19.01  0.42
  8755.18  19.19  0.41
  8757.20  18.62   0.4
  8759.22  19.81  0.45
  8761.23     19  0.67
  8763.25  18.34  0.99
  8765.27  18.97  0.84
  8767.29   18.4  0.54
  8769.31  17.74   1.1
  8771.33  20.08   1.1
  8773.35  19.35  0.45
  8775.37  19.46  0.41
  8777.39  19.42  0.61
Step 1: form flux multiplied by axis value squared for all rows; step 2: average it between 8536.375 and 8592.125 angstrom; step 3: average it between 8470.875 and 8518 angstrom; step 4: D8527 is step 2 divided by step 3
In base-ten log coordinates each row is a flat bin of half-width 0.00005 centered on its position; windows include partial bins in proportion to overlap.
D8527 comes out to 0.97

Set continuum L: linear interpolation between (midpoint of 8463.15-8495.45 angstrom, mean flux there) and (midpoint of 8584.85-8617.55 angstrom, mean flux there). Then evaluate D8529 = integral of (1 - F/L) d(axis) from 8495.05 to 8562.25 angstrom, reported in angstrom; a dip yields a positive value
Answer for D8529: 0.8 angstrom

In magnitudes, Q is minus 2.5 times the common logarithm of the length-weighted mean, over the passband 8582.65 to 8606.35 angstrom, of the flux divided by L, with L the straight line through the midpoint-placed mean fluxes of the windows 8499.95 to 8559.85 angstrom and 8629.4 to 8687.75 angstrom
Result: 0.03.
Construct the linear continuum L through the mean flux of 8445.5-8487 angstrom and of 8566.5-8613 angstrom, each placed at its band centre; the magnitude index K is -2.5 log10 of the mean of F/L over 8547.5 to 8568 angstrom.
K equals 0.026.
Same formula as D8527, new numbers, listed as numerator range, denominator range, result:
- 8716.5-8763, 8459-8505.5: 1.04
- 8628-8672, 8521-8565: 1.02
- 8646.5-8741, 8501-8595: 1.04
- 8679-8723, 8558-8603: 1.06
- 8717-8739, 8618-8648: 1.05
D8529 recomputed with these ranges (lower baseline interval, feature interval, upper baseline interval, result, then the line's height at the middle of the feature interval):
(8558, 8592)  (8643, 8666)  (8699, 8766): 0.25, 18.8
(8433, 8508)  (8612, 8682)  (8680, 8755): 1.56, 19.2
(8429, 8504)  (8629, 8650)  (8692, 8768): 0.67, 19.2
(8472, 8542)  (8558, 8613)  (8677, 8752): 1.94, 19.1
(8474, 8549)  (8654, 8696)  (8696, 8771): 0.53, 19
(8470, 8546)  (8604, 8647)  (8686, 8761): 1.08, 19.1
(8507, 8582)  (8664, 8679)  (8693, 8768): 0.14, 18.9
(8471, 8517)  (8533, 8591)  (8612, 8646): 1.86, 19.1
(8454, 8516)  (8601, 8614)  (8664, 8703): 0.64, 19.1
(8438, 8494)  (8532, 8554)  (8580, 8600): 0.45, 18.9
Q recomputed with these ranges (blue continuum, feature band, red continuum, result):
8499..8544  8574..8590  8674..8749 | 0.045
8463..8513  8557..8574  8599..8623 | 0.009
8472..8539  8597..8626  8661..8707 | 0.024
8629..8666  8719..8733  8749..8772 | -0.020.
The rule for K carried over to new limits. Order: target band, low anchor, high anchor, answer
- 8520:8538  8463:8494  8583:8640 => 0.02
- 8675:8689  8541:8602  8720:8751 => 0.01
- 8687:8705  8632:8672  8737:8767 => -0.02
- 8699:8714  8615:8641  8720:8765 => 0.00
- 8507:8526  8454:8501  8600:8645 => 0.01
